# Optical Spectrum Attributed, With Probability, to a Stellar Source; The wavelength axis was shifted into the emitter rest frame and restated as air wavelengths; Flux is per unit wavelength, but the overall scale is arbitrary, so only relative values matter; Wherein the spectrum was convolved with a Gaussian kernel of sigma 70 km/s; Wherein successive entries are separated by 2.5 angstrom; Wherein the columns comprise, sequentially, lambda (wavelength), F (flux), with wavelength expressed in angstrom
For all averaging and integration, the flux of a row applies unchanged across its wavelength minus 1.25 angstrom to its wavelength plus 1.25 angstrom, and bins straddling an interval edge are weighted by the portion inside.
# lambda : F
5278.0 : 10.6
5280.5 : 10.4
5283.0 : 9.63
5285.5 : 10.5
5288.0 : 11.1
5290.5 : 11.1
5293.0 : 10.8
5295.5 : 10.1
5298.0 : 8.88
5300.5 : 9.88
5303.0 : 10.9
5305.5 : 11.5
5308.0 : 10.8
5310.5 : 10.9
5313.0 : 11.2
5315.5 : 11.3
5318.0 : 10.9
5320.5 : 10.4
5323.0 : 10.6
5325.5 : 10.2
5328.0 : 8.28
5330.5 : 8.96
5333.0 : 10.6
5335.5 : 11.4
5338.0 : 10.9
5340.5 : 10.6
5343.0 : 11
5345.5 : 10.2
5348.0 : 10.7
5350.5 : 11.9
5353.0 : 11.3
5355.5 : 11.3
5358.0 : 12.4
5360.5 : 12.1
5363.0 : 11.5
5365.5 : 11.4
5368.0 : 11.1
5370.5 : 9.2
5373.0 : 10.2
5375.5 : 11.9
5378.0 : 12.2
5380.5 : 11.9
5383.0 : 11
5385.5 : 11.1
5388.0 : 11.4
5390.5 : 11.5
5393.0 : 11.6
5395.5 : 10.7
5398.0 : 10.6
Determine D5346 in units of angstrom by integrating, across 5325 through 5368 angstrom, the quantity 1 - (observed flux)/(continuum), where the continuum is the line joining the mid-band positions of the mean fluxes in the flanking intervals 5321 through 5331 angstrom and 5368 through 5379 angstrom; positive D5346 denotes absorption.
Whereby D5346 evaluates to -3.0 angstrom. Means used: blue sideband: 9.62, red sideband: 10.9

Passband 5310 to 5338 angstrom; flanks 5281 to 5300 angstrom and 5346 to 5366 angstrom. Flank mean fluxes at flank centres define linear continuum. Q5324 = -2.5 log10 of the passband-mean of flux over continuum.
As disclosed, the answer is 0.049 mag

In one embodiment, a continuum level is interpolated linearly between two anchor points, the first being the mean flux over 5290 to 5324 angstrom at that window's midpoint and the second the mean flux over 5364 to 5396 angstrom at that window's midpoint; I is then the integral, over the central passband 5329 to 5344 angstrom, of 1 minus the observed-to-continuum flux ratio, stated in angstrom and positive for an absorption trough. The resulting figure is 0.5 angstrom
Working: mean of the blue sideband 10.7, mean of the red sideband 11.2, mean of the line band 10.5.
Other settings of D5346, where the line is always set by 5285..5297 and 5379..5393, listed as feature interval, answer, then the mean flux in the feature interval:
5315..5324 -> 0.12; 10.8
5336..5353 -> 0.25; 10.9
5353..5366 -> -0.58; 11.7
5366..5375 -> 0.70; 10.4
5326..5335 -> 1.20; 9.53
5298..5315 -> 0.12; 10.7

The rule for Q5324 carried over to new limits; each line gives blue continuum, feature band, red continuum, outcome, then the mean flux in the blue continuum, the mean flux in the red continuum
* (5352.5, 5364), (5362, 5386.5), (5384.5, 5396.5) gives 0.035 mag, 11.8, 11.3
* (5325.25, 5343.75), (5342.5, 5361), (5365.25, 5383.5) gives -0.073 mag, 10.2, 11.1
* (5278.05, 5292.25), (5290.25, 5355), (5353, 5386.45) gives 0.032 mag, 10.6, 11.3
